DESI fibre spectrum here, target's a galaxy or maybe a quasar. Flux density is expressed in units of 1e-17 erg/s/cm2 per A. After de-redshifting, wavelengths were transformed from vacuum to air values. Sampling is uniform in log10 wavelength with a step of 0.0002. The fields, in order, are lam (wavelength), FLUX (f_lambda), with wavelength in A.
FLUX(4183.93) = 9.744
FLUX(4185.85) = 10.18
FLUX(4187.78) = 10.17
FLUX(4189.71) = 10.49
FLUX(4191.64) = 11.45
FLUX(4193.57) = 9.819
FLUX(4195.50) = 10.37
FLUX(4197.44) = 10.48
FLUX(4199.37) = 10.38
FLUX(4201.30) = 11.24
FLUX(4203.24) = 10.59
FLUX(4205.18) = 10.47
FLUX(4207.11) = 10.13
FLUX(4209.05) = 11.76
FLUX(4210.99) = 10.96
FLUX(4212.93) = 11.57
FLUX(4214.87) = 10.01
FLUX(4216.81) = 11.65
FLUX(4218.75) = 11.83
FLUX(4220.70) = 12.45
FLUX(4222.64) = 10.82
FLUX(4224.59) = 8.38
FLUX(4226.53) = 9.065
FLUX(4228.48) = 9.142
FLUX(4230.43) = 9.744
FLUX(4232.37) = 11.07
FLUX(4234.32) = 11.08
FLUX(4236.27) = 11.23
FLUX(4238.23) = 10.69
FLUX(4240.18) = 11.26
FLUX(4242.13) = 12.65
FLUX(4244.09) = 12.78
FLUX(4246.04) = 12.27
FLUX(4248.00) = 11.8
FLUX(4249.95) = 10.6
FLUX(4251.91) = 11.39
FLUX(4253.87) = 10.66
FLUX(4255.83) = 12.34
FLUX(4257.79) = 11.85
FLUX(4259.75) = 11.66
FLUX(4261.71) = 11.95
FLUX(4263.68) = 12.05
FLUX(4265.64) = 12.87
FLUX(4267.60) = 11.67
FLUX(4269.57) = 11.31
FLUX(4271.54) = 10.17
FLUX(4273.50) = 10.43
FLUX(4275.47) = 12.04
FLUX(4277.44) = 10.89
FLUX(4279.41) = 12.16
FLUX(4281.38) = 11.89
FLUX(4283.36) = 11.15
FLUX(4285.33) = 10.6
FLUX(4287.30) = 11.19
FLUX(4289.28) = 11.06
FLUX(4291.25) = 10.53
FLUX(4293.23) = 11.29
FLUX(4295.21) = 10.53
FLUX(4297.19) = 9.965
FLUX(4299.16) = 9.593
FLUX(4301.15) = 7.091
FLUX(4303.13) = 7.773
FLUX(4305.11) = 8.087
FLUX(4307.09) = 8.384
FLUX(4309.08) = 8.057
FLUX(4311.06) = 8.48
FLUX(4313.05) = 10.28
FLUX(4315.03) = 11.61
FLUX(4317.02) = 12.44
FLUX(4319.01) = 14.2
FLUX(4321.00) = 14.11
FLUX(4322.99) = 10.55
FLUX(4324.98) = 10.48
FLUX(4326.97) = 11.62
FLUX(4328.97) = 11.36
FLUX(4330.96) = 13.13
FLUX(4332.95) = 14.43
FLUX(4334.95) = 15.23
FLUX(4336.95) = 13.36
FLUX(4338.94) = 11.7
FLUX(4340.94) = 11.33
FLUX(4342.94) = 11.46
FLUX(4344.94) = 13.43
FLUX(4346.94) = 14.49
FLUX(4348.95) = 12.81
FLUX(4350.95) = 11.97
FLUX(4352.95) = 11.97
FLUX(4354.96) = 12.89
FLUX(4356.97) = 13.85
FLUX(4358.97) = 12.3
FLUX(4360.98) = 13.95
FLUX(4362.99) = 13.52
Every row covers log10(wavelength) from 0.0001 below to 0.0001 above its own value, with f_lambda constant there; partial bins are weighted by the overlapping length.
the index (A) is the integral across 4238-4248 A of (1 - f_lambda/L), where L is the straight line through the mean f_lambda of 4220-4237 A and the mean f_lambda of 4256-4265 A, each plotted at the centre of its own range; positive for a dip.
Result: -0.87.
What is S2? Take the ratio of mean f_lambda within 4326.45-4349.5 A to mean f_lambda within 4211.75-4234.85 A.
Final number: 1.2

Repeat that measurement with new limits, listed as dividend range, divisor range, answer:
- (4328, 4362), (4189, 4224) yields 1.19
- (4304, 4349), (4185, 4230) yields 1.11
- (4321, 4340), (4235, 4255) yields 1.09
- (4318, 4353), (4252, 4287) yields 1.10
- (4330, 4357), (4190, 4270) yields 1.17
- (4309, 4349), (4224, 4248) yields 1.12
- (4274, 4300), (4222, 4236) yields 1.10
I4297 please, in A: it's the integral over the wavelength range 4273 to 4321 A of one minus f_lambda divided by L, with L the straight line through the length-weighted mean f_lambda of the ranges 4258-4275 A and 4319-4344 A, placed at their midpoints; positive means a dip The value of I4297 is 6.0 A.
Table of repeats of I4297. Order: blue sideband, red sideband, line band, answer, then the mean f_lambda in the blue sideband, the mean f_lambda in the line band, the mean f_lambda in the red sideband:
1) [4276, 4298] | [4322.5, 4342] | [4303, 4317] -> 2.94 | 11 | 9.27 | 12.4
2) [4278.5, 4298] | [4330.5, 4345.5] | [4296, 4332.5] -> 4.95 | 11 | 10.5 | 13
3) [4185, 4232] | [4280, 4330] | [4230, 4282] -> -4.86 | 10.6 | 11.5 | 10.5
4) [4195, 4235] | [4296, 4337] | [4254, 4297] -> -2.28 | 10.6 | 11.4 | 10.9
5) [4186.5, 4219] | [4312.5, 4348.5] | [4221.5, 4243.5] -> 1.29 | 10.8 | 10.5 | 12.5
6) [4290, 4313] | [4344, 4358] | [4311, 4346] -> -3.20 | 9.14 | 12.3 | 13.1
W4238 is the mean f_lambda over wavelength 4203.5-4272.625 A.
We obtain 11.2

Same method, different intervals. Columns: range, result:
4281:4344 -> 11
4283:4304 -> 10.1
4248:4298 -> 11.3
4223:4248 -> 10.8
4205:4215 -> 10.9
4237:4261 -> 11.7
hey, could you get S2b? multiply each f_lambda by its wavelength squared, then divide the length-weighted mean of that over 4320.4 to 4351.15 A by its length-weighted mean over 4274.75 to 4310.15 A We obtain 1.27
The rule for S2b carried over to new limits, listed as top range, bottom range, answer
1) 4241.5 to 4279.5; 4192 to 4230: 1.13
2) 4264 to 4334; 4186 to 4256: 1.04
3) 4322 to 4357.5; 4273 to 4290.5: 1.14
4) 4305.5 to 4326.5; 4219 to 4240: 1.08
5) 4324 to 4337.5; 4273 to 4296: 1.17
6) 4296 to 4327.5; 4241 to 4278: 0.89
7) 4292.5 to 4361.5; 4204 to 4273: 1.08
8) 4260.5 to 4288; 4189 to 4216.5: 1.11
